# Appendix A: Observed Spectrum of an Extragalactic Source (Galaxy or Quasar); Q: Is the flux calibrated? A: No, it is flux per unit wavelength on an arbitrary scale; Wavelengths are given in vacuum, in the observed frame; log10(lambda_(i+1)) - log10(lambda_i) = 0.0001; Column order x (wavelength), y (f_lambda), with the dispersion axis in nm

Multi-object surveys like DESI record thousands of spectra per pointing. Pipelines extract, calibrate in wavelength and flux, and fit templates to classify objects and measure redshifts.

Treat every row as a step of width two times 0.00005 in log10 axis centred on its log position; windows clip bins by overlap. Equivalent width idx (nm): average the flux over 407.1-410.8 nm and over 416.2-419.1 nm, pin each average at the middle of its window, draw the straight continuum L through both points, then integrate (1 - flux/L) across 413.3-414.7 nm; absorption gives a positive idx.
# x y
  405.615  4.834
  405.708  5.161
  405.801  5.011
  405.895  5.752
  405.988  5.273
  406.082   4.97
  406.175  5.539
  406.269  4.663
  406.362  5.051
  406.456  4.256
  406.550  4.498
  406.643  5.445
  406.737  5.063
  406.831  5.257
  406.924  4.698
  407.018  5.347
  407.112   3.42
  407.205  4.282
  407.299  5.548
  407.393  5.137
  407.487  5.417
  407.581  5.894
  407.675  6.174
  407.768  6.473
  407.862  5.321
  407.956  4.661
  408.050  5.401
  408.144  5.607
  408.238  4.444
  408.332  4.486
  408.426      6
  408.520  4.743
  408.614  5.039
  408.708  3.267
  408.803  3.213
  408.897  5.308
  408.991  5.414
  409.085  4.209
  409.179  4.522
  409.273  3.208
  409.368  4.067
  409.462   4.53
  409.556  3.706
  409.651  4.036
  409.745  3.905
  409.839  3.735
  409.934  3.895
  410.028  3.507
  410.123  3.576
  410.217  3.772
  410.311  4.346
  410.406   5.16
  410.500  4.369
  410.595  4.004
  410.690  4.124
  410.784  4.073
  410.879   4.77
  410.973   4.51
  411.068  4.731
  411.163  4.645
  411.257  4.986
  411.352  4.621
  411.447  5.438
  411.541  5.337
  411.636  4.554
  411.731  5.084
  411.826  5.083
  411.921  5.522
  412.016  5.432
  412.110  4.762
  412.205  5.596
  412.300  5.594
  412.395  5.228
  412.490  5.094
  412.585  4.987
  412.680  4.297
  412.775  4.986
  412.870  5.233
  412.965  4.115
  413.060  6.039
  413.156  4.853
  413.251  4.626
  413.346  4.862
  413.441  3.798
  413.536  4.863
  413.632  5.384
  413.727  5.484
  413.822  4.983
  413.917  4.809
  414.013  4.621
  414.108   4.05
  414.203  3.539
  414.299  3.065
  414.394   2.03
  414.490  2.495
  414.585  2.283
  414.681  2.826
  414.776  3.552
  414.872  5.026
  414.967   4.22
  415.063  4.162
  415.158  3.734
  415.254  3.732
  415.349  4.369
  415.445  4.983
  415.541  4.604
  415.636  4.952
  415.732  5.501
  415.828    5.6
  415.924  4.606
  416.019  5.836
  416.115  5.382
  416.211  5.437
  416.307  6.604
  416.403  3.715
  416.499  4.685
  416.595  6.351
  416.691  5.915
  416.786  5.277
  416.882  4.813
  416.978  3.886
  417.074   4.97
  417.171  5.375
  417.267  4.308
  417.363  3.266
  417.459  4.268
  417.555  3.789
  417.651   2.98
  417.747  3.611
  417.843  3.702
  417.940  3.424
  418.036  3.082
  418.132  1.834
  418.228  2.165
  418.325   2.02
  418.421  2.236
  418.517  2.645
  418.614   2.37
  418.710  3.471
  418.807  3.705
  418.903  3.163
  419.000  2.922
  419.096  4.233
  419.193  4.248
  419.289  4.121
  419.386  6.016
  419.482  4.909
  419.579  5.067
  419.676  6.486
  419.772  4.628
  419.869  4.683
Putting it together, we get 0.066 nm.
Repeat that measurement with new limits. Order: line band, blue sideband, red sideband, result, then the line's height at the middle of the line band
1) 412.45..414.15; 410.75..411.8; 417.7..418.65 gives -0.26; 4.19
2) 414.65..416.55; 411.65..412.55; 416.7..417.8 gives -0.05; 4.59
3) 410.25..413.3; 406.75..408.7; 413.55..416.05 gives -0.17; 4.62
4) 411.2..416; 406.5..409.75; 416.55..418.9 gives -0.47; 4.18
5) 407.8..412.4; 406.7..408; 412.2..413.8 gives 0.44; 5.09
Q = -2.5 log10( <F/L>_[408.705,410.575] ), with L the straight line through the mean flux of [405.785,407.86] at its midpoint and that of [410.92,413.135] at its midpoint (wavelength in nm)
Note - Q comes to 0.23 mag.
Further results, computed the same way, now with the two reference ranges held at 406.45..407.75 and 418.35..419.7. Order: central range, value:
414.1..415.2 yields 0.26 mag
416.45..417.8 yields -0.11 mag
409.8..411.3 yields 0.11 mag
